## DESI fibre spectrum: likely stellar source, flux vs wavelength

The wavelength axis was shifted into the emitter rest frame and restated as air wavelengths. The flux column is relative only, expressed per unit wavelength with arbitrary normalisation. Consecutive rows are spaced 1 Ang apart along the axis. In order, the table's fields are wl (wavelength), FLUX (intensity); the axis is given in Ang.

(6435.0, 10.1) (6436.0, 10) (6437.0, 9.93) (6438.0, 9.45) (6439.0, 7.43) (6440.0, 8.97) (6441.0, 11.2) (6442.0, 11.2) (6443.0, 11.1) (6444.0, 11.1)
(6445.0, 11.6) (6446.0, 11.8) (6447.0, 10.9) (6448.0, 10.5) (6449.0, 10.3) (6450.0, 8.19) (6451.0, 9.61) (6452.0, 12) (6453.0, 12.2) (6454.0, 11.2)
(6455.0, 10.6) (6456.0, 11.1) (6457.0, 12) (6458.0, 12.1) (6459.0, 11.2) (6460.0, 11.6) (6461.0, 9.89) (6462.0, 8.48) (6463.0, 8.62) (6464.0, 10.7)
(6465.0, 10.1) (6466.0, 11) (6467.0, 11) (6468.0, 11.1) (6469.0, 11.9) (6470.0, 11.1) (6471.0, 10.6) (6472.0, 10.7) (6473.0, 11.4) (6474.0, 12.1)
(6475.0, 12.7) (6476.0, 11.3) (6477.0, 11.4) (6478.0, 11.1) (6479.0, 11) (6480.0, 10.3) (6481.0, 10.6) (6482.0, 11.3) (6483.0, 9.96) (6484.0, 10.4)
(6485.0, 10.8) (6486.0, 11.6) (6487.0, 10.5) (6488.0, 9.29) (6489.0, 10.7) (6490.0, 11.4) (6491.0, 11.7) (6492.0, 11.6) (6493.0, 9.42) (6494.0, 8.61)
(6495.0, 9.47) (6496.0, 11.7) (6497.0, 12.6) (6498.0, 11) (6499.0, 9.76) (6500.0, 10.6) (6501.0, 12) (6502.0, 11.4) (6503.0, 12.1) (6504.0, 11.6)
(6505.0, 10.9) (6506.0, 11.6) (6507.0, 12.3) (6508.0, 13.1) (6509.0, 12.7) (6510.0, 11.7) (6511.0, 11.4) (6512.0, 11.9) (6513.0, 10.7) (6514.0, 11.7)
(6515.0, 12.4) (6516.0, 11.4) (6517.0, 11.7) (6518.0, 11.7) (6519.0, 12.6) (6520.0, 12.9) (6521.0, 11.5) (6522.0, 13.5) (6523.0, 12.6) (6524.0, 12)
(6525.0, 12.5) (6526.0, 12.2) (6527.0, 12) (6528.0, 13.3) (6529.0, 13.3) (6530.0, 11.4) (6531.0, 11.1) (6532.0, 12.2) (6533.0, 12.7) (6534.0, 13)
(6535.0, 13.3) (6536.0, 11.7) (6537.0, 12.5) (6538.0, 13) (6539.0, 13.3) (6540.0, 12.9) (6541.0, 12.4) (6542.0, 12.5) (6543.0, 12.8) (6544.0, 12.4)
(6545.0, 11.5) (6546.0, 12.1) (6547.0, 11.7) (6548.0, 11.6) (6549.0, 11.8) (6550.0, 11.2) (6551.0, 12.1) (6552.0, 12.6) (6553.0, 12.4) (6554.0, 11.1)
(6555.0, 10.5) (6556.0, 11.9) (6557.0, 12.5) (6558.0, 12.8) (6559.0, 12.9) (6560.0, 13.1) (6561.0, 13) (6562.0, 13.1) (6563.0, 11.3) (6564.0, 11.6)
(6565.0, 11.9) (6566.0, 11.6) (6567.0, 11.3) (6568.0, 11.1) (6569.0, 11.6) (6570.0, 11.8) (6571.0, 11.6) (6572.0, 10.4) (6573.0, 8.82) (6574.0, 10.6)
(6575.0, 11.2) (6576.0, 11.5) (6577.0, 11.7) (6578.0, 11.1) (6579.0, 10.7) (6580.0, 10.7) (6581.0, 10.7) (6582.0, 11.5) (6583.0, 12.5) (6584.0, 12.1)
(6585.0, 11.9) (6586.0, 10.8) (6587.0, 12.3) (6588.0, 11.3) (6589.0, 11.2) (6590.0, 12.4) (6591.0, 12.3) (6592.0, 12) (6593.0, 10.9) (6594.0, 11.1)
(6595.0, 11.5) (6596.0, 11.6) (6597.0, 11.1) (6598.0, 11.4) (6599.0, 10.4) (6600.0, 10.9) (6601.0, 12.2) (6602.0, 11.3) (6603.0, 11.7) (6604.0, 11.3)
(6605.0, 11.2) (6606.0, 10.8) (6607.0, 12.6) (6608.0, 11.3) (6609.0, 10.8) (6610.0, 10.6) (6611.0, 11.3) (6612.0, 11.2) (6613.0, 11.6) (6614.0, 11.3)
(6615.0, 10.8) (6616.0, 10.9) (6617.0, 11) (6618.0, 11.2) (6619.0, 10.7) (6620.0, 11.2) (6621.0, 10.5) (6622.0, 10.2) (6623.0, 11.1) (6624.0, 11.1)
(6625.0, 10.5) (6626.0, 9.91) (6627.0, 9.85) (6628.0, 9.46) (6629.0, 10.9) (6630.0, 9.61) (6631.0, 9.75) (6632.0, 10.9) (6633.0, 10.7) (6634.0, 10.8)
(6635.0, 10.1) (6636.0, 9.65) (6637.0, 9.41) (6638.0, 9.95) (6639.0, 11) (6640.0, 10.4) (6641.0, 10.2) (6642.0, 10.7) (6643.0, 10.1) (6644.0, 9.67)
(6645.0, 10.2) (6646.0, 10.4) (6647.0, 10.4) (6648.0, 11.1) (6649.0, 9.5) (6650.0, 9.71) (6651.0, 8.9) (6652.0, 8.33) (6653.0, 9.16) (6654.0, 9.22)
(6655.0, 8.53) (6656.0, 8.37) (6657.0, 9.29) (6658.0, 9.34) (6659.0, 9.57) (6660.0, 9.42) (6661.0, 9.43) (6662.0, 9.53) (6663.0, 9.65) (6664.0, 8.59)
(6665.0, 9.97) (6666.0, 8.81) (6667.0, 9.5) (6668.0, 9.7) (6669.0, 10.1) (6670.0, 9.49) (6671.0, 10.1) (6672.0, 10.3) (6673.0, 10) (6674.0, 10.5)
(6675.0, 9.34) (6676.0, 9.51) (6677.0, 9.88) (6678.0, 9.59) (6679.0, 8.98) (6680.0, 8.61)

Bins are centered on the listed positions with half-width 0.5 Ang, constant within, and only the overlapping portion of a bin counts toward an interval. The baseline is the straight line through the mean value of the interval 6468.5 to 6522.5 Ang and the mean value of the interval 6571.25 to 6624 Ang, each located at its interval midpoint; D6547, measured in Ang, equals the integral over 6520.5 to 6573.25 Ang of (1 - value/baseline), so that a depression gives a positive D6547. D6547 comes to -3.9 Ang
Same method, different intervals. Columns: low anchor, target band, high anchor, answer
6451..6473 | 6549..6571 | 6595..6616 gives -1.60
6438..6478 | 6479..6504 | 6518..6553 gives 1.46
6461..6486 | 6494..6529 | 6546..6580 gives -2.03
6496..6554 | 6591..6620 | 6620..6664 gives -1.83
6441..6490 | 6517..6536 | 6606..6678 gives -3.17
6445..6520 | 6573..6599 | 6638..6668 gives -2.99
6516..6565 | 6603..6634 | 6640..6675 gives -0.87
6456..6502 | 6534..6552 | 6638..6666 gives -3.28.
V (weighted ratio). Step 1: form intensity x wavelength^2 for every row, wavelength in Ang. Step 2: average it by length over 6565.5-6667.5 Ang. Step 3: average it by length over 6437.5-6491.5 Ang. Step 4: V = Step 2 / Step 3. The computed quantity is 1.0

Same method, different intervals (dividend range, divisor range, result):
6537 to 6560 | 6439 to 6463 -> 1.18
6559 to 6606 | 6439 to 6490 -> 1.10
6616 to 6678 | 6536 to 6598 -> 0.87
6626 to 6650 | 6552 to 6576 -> 0.89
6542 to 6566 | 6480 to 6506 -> 1.14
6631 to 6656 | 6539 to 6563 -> 0.84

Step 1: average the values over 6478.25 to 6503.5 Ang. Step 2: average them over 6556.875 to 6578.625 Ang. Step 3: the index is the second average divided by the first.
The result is 1.08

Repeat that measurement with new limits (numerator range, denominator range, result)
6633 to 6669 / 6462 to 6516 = 0.87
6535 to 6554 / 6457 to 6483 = 1.12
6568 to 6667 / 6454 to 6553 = 0.92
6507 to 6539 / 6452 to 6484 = 1.12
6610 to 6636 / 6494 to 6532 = 0.90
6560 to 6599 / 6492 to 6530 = 0.98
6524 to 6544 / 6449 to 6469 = 1.17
